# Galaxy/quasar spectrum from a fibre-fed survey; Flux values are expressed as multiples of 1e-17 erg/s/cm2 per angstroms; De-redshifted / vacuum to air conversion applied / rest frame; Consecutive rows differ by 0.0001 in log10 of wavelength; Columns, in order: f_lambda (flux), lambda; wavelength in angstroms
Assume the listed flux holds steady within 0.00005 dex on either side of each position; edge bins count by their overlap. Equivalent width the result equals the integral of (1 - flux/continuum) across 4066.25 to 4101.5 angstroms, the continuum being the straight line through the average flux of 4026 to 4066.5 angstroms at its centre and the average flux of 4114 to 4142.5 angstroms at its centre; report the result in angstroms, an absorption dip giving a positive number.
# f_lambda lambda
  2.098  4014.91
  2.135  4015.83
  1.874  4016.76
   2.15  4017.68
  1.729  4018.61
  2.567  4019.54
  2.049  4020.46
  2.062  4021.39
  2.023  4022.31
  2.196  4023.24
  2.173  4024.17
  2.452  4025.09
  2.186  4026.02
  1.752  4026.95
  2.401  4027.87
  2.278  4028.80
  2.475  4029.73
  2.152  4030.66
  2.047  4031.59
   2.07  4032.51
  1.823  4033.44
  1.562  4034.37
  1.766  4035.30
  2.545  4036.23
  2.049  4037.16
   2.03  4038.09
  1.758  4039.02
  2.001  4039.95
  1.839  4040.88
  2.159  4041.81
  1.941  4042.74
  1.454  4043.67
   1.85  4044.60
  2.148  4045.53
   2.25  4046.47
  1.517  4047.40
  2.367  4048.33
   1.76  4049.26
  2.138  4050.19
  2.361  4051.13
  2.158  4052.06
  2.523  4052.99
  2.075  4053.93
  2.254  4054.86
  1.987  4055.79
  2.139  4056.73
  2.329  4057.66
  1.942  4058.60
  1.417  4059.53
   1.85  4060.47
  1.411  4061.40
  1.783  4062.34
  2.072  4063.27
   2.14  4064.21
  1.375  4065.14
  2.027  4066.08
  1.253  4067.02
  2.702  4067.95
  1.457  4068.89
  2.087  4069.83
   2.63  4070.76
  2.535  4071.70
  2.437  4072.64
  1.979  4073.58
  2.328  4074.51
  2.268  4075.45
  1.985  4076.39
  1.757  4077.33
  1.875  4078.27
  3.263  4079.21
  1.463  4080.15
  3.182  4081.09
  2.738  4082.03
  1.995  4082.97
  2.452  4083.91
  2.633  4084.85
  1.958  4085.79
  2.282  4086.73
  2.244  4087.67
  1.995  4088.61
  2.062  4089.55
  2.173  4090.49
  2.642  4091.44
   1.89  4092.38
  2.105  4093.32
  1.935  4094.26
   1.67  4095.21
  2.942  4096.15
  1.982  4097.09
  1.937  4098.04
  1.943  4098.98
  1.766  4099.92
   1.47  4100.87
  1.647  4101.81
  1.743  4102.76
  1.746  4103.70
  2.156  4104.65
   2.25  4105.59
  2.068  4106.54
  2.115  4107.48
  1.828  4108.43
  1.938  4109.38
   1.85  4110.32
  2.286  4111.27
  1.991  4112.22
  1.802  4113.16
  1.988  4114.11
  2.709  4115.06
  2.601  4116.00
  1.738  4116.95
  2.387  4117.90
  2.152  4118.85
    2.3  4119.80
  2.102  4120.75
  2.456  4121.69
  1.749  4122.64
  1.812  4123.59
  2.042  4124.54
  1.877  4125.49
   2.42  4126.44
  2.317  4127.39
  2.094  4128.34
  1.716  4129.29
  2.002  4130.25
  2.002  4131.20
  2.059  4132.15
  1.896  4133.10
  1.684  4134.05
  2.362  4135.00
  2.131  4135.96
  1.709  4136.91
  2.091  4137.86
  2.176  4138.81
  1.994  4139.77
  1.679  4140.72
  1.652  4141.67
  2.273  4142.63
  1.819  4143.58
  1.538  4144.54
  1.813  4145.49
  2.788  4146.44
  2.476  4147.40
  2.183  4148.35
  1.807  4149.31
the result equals -2.22 angstroms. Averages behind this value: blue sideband 2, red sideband 2.07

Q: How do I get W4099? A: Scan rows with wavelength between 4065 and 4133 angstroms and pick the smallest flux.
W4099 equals 1.253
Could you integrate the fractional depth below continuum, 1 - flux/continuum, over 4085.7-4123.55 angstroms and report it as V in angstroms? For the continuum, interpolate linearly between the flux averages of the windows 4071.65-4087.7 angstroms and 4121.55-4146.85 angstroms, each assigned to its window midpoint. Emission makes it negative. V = 1.6 angstroms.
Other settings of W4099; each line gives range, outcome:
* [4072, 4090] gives 1.463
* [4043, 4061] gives 1.417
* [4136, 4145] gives 1.538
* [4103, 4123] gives 1.738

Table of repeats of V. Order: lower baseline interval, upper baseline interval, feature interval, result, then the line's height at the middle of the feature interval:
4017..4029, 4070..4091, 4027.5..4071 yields 4.0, 2.21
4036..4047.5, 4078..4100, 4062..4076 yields 0.3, 2.12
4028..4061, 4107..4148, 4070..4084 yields -1.9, 2.04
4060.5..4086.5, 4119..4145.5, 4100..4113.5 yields 0.9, 2.06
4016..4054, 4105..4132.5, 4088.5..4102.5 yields 0.5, 2.08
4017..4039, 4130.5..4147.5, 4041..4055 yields 0.2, 2.08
